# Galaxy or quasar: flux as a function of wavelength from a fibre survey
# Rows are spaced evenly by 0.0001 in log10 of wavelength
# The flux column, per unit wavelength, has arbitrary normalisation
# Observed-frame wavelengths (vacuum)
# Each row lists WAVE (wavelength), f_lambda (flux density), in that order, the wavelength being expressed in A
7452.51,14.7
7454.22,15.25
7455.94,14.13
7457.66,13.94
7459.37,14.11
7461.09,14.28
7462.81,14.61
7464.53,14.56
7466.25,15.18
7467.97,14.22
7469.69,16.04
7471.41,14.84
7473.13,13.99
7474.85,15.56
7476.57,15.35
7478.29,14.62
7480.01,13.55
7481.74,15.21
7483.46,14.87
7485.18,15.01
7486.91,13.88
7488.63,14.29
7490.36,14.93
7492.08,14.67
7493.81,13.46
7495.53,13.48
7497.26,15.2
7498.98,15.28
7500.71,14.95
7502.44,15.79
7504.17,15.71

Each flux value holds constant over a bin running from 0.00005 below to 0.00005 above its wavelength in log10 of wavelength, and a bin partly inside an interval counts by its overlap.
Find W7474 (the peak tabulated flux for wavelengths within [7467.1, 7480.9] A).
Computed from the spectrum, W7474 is 16.04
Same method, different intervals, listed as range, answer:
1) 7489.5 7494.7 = 14.93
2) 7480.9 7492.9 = 15.21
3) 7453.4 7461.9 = 15.25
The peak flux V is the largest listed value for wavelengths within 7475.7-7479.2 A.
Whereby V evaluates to 15.35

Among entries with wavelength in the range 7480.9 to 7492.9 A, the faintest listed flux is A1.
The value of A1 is 13.88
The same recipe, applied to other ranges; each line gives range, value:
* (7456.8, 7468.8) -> 13.94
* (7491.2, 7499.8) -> 13.46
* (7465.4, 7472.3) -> 14.22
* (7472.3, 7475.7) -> 13.99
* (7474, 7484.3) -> 13.55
